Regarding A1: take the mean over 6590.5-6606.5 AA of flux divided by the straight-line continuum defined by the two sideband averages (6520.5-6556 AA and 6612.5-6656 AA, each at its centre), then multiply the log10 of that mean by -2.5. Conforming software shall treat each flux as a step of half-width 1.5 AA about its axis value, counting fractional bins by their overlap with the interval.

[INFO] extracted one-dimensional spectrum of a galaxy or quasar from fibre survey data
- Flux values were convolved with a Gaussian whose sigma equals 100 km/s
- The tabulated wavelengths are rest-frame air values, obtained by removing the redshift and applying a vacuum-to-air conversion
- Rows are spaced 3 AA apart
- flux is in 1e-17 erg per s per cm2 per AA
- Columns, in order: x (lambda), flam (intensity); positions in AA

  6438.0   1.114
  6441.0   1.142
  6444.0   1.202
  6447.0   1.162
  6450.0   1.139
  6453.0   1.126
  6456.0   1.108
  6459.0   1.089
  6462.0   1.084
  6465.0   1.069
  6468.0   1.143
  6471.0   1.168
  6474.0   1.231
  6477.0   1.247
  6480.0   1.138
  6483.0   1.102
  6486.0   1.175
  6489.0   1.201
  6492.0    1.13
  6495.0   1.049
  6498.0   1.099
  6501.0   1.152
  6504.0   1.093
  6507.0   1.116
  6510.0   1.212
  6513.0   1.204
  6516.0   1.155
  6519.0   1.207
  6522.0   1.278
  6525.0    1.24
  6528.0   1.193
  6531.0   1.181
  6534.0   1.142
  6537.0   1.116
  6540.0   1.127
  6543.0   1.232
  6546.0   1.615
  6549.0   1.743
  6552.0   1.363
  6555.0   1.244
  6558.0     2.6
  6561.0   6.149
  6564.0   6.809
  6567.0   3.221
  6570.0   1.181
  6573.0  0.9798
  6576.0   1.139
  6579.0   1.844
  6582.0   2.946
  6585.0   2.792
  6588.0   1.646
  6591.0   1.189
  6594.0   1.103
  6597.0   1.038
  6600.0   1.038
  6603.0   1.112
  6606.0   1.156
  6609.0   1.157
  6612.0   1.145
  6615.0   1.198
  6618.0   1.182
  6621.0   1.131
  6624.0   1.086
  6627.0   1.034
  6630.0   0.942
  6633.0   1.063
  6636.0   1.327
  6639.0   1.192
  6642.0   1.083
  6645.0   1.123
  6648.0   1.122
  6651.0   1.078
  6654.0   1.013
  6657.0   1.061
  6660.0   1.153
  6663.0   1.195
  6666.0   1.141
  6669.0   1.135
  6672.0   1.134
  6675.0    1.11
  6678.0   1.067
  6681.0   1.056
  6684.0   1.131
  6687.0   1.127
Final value 0.08 mag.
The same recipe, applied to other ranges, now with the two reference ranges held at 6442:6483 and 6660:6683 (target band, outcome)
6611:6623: -0.03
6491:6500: 0.05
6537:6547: -0.13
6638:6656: 0.03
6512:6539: -0.05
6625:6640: 0.02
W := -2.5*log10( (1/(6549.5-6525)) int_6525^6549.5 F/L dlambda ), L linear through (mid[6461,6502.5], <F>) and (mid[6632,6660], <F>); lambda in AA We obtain -0.12 mag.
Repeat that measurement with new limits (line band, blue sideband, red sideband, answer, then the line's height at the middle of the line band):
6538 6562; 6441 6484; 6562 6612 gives -0.19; 1.69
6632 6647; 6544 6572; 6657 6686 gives 0.35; 1.6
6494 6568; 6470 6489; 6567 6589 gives -0.11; 1.55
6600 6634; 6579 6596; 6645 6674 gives 0.38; 1.58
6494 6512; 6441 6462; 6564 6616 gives 0.19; 1.34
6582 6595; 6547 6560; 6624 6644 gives -0.18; 1.56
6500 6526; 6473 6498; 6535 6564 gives 0.34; 1.63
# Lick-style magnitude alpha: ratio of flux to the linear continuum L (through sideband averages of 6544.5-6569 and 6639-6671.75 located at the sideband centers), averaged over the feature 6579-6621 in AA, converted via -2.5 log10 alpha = 0.48 mag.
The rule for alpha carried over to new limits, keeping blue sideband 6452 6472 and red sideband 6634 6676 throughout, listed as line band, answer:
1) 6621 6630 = 0.08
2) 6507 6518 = -0.06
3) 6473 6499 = -0.04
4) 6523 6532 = -0.09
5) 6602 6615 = -0.02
